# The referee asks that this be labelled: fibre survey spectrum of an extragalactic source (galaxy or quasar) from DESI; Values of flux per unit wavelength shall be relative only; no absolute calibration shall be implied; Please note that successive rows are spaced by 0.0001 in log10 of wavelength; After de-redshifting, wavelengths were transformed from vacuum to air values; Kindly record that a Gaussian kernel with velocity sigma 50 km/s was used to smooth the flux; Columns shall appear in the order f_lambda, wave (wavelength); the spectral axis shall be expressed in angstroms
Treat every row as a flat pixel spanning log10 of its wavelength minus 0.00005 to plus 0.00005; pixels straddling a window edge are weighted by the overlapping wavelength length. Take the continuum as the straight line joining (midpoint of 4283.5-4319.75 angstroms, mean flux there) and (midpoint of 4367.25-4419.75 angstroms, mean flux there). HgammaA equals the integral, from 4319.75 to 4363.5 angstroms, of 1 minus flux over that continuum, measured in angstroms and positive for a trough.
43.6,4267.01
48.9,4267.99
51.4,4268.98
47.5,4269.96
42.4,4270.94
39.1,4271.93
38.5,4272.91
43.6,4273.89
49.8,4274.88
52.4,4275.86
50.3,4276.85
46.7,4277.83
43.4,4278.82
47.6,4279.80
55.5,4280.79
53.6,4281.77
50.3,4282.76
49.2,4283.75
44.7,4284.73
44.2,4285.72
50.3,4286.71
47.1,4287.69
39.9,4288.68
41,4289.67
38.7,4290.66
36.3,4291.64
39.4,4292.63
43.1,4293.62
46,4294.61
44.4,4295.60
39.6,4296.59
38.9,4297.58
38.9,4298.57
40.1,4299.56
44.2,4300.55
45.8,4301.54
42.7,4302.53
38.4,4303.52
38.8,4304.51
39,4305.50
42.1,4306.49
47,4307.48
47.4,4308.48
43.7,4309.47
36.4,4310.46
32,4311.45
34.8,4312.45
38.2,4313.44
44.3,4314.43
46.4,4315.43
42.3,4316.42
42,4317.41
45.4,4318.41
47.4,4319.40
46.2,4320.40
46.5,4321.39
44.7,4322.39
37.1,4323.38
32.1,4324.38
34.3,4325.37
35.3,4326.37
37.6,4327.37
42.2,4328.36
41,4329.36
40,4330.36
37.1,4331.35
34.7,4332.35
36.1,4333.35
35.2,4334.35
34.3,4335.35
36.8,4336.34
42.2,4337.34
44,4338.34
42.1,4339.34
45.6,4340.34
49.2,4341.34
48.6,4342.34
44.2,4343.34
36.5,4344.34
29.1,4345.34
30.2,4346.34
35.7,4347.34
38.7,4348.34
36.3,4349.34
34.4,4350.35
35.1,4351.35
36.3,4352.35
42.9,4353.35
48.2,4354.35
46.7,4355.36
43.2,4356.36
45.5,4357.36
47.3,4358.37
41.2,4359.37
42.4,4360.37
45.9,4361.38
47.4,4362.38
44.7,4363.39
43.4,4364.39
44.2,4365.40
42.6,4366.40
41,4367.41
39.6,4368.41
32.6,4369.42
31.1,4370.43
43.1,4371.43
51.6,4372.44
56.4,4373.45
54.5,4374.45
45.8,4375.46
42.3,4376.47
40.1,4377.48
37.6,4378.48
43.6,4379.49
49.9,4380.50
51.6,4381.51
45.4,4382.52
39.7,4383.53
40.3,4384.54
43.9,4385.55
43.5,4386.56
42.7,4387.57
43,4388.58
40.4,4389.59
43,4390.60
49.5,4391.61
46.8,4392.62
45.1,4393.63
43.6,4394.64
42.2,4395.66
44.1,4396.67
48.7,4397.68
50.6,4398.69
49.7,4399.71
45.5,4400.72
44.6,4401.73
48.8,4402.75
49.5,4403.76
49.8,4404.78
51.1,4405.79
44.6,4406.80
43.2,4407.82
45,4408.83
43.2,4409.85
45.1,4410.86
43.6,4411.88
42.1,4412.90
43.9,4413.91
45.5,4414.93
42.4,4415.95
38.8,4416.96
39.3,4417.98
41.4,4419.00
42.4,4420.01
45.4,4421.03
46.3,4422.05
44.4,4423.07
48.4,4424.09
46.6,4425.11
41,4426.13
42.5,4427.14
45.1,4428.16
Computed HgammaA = 2.8 angstroms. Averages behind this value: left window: 42.1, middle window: 40.3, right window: 44.5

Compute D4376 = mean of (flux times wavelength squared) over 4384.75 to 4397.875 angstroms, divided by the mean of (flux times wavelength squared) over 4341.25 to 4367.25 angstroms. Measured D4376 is 1.08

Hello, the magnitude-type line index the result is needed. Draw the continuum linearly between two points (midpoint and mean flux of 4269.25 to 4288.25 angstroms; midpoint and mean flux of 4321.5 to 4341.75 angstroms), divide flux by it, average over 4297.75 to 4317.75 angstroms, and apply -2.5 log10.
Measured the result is 0.04 mag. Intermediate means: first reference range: 47.2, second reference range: 39.2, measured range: 41.2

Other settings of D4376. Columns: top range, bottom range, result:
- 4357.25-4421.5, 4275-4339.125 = 1.09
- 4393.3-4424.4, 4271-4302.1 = 1.07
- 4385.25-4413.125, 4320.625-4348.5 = 1.20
